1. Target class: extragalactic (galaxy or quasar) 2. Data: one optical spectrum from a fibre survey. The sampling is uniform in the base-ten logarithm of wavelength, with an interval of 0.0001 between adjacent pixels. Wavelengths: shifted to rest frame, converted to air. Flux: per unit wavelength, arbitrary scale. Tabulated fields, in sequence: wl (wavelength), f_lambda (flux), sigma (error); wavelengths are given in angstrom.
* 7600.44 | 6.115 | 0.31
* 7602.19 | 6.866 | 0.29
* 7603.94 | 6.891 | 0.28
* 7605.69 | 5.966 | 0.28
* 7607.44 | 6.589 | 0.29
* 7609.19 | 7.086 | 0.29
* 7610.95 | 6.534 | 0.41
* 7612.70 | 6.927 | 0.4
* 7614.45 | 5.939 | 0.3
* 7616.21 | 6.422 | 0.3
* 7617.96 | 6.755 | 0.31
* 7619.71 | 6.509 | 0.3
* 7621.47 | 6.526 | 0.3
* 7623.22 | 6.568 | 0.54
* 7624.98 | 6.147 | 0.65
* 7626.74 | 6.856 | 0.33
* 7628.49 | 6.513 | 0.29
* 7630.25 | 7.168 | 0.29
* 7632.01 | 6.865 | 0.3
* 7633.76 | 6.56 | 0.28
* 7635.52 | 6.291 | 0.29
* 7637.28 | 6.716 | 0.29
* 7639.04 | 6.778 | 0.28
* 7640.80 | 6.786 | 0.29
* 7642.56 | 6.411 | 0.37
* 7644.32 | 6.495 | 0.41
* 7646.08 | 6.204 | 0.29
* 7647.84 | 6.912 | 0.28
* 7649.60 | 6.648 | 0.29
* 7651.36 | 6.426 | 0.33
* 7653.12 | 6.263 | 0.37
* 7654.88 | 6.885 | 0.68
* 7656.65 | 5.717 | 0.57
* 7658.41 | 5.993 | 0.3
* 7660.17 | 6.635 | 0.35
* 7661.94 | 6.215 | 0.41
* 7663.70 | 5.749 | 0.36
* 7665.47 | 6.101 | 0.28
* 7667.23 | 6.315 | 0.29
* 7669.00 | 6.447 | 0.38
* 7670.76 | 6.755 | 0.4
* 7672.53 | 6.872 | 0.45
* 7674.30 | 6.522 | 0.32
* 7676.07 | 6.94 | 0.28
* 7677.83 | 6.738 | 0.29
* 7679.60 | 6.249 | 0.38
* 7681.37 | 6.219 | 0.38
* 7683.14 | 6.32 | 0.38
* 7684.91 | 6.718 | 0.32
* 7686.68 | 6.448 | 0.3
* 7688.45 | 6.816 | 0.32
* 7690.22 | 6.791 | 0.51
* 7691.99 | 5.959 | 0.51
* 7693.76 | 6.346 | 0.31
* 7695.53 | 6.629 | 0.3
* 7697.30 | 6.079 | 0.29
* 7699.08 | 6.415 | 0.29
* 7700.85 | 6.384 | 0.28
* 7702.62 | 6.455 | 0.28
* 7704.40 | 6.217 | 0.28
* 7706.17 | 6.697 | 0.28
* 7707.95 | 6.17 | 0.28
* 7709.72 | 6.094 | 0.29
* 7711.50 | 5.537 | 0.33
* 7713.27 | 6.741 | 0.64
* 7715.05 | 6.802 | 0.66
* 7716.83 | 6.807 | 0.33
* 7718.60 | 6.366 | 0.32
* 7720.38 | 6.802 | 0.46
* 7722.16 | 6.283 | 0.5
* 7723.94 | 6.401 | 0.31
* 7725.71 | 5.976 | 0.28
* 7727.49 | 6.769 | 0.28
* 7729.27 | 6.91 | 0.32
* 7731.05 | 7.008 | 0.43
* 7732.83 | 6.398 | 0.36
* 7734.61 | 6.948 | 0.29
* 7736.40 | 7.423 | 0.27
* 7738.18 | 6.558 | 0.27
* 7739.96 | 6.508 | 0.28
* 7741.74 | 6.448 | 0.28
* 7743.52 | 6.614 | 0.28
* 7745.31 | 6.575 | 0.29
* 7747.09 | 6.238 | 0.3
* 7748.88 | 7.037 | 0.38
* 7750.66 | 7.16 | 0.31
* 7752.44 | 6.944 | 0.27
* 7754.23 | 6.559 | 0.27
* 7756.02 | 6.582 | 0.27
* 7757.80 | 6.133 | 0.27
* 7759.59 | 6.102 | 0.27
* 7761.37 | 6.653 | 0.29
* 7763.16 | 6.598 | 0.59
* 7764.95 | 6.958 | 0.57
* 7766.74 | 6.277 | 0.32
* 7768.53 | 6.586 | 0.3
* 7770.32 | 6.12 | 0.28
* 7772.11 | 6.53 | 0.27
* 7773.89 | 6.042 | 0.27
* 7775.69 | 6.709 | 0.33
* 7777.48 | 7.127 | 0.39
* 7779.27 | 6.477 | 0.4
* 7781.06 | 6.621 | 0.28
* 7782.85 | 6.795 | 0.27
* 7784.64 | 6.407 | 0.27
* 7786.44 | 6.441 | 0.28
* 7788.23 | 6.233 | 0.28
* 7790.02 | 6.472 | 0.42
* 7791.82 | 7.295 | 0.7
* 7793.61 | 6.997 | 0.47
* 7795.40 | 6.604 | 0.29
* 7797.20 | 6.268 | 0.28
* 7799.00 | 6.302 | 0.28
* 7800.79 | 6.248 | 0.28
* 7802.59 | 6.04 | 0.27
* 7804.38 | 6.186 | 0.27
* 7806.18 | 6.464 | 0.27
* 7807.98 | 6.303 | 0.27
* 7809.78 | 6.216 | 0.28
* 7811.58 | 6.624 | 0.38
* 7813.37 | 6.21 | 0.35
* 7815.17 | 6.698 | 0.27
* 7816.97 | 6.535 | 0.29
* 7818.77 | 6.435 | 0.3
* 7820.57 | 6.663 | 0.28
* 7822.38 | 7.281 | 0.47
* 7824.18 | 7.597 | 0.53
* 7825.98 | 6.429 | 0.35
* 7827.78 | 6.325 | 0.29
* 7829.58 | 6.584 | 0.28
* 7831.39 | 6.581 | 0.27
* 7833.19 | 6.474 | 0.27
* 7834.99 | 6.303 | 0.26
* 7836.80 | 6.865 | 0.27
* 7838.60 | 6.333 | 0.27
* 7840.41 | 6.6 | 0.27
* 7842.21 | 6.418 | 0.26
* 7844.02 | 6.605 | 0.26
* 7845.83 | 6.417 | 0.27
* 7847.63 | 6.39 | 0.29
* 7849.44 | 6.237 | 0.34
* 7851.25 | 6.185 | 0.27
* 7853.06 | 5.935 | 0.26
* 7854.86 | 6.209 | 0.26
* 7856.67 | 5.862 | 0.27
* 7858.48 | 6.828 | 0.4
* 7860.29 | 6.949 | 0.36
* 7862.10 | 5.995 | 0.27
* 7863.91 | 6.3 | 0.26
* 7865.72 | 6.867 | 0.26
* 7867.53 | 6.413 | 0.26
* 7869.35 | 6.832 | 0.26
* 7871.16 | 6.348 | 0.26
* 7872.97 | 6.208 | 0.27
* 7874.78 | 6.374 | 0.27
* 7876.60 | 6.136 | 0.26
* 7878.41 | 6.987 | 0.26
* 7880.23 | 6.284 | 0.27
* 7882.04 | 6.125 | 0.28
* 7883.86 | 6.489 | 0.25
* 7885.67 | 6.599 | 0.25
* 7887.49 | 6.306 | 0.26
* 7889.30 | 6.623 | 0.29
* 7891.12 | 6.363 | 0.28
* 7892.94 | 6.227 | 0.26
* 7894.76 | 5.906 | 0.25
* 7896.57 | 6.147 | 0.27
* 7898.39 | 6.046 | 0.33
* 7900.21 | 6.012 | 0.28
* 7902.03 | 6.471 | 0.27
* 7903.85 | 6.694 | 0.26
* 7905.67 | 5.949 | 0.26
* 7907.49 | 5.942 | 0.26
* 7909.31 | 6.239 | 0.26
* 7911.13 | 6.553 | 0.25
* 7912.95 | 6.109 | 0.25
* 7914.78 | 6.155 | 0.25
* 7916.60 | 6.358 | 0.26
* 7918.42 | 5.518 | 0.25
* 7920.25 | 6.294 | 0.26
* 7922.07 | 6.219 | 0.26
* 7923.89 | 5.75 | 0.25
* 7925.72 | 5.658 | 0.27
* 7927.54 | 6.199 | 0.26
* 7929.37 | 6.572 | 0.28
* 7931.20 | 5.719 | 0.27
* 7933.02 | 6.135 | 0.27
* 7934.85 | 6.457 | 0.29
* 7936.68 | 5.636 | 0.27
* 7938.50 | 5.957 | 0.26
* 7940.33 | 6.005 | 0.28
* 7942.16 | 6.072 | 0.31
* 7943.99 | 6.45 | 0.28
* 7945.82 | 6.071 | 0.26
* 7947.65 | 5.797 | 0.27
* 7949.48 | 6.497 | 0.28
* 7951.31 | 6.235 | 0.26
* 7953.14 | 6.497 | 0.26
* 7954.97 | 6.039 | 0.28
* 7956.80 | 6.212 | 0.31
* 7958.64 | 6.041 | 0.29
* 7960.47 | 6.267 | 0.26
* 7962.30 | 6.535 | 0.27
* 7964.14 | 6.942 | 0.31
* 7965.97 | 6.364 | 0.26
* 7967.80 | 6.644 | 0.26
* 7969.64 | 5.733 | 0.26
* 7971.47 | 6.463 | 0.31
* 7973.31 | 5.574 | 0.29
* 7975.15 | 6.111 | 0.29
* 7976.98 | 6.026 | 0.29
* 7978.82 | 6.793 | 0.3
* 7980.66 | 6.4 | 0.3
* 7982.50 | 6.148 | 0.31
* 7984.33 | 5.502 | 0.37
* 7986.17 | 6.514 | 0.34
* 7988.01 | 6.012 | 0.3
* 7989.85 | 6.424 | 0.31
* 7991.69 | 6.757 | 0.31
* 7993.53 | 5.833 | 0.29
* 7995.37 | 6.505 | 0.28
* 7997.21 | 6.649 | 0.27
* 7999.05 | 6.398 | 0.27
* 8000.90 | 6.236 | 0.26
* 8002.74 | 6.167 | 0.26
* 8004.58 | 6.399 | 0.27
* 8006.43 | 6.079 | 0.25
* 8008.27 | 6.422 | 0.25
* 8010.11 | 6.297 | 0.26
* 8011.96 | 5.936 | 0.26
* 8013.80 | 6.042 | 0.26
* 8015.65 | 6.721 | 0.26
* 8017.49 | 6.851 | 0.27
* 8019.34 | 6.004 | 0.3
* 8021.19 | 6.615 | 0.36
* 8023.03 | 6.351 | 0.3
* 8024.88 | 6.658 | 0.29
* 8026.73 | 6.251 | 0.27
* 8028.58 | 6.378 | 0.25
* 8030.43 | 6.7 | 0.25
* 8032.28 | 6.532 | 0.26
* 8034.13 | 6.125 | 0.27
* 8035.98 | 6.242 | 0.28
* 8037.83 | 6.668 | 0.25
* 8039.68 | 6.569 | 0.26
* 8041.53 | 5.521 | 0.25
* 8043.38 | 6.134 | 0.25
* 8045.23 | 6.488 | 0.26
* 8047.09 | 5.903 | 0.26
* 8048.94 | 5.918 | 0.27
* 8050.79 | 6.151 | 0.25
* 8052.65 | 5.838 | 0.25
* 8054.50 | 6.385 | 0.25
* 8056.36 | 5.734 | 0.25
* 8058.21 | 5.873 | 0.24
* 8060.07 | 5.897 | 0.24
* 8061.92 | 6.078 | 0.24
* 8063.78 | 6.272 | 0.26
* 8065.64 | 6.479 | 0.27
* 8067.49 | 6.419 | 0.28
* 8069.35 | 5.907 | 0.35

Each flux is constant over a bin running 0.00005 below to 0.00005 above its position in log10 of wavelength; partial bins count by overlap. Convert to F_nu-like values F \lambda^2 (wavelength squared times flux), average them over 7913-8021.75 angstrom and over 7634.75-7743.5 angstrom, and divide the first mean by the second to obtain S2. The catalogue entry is 1.0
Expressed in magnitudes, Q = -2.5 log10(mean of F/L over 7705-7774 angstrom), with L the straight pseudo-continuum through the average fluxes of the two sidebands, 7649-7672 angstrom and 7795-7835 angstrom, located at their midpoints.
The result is -0.023 mag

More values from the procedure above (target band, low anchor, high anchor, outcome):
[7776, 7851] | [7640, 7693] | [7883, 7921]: -0.04 mag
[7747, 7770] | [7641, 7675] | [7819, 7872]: -0.02 mag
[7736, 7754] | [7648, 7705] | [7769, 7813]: -0.04 mag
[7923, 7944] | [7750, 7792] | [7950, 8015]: 0.05 mag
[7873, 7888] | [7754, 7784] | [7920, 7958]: -0.03 mag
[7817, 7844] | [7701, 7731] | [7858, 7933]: -0.05 mag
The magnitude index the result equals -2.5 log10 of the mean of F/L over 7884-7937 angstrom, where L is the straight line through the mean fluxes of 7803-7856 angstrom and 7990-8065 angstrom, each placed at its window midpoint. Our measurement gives 0.04 mag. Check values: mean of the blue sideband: 6.48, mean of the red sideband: 6.27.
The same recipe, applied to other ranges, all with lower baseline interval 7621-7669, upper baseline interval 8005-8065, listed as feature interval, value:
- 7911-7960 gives 0.033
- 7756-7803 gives -0.020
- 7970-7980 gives 0.018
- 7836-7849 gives -0.026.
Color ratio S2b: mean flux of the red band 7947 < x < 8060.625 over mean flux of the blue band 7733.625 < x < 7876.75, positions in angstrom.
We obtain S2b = 1.0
